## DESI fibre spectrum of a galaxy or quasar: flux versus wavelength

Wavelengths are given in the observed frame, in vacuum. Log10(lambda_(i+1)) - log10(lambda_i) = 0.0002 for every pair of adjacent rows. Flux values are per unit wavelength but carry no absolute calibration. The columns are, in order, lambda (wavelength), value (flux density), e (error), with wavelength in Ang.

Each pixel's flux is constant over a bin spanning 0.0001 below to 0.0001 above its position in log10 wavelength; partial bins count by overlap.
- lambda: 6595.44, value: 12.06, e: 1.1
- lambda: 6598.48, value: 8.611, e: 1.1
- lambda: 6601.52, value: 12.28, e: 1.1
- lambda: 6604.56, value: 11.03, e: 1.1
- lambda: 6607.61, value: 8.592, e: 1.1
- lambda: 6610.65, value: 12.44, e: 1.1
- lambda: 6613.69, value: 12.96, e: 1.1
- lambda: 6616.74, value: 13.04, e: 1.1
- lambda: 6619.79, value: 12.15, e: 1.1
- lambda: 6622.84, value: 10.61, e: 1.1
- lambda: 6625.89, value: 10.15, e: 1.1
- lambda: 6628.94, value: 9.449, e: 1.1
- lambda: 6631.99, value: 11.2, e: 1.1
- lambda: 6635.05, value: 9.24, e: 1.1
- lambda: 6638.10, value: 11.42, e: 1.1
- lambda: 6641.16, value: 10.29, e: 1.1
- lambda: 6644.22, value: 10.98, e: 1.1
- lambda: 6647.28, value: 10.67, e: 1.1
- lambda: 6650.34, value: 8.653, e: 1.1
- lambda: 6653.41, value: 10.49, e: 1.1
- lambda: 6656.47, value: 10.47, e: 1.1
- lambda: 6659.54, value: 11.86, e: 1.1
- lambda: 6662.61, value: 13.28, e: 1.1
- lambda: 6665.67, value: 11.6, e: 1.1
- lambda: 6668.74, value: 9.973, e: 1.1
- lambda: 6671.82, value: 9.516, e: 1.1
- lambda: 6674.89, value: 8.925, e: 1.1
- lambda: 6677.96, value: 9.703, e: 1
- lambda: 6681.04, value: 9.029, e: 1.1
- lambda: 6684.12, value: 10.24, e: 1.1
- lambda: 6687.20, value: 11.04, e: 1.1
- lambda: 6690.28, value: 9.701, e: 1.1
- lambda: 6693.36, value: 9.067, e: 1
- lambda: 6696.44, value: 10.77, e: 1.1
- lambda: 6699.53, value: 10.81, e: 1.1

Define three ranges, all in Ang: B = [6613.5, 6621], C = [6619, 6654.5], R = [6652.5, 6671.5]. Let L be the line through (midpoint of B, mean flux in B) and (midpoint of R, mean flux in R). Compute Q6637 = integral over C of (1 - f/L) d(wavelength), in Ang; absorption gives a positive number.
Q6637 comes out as 4.8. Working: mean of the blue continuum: 12.7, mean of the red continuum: 11.2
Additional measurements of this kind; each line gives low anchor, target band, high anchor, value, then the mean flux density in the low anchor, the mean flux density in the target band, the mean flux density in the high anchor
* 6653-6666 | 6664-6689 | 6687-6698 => 1.8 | 11.6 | 10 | 10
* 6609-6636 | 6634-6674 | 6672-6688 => -0.9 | 11.3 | 10.6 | 9.71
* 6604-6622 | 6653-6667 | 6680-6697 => -1.3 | 11.7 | 11.6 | 9.96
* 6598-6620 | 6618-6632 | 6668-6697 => 0.5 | 11.5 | 10.7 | 9.76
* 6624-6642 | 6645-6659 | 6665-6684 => -0.3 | 10.3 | 10.2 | 9.74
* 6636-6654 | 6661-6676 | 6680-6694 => -0.9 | 10.4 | 10.7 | 9.89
